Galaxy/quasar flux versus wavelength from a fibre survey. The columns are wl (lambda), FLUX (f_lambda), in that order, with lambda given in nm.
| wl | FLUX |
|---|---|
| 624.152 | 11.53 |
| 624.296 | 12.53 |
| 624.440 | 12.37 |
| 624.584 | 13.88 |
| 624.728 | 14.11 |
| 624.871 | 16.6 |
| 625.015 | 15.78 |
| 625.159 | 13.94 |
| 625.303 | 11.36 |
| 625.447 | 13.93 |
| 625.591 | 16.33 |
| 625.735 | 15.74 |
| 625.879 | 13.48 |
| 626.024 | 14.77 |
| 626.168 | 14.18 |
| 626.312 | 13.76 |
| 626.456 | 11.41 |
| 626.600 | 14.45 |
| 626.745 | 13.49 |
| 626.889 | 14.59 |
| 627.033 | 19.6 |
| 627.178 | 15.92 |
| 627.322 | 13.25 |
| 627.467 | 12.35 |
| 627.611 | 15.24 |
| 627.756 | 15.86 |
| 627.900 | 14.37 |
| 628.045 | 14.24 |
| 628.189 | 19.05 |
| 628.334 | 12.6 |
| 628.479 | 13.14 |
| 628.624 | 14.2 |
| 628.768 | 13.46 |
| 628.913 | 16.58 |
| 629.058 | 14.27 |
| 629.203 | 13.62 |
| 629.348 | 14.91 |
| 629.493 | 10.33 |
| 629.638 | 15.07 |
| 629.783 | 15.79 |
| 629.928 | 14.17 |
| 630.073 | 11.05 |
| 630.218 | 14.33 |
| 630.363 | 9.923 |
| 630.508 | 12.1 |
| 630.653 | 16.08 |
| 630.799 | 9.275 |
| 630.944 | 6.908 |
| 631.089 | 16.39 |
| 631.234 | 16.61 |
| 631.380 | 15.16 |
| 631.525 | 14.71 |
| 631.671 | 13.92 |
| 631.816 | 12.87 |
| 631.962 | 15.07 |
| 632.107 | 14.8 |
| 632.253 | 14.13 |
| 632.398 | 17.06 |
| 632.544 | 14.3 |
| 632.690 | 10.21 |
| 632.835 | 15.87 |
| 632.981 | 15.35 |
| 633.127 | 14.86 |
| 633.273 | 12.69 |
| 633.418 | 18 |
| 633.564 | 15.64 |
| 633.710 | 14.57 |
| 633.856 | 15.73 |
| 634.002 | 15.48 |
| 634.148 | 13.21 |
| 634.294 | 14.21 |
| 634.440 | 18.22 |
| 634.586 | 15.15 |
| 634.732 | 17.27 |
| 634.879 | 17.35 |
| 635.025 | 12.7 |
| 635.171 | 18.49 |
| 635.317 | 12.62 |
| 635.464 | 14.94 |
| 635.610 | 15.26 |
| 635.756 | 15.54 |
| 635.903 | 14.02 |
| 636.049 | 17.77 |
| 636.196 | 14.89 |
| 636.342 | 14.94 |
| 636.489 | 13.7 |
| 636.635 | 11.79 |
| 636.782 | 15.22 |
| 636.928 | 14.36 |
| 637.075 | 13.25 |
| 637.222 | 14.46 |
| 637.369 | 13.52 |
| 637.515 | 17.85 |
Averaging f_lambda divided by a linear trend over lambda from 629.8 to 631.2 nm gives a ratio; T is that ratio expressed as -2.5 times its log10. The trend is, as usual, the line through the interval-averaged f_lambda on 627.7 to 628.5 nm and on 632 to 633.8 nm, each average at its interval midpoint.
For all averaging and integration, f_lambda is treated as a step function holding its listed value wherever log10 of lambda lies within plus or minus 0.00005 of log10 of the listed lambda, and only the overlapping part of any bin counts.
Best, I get 0.19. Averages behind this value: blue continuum 15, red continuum 14.8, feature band 12.5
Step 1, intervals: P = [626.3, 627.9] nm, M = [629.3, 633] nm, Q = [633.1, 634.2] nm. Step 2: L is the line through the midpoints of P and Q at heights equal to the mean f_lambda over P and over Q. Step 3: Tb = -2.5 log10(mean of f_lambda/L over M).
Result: 0.09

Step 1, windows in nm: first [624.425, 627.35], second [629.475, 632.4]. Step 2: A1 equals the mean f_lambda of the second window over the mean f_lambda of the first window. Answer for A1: 0.94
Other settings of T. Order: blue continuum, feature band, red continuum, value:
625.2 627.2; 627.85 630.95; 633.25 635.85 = 0.10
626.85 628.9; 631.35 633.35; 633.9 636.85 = 0.05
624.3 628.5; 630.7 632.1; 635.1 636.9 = 0.09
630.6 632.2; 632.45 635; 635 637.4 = -0.07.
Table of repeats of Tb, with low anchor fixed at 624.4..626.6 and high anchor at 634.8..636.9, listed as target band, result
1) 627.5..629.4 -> -0.02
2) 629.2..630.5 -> 0.10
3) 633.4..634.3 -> -0.03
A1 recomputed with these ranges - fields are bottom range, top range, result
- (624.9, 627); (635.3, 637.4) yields 1.02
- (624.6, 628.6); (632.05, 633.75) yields 1.02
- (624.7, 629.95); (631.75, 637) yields 1.03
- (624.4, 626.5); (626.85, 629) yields 1.06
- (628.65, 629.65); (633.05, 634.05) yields 1.09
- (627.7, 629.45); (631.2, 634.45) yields 1.01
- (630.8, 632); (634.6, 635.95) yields 1.13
